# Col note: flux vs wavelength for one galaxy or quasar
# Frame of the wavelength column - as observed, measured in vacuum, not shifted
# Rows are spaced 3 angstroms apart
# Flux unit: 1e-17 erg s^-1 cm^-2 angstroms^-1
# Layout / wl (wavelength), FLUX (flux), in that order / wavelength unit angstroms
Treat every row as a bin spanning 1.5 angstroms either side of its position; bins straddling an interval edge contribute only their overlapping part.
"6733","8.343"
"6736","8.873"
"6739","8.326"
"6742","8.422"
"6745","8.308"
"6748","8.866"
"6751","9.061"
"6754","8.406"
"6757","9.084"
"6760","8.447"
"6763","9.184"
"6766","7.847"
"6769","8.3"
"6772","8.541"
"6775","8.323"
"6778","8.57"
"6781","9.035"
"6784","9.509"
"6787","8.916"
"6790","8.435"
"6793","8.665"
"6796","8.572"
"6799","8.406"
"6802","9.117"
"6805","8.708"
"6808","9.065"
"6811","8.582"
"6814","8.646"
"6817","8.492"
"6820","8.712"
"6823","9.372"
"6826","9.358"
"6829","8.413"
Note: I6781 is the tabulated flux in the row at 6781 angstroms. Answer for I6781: 9.035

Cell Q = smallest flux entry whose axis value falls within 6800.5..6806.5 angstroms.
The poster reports 8.708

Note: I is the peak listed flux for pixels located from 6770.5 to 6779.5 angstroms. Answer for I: 8.57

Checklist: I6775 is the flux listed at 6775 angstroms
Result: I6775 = 8.323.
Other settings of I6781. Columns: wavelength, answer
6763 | 9.184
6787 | 8.916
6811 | 8.582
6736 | 8.873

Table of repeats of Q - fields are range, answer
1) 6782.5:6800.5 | 8.406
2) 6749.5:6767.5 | 7.847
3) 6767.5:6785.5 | 8.3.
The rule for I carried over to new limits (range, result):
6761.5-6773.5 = 9.184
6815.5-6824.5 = 9.372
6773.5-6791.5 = 9.509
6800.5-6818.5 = 9.117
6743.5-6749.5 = 8.866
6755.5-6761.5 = 9.084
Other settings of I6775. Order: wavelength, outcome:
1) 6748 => 8.866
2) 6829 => 8.413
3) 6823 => 9.372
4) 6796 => 8.572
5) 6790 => 8.435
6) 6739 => 8.326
